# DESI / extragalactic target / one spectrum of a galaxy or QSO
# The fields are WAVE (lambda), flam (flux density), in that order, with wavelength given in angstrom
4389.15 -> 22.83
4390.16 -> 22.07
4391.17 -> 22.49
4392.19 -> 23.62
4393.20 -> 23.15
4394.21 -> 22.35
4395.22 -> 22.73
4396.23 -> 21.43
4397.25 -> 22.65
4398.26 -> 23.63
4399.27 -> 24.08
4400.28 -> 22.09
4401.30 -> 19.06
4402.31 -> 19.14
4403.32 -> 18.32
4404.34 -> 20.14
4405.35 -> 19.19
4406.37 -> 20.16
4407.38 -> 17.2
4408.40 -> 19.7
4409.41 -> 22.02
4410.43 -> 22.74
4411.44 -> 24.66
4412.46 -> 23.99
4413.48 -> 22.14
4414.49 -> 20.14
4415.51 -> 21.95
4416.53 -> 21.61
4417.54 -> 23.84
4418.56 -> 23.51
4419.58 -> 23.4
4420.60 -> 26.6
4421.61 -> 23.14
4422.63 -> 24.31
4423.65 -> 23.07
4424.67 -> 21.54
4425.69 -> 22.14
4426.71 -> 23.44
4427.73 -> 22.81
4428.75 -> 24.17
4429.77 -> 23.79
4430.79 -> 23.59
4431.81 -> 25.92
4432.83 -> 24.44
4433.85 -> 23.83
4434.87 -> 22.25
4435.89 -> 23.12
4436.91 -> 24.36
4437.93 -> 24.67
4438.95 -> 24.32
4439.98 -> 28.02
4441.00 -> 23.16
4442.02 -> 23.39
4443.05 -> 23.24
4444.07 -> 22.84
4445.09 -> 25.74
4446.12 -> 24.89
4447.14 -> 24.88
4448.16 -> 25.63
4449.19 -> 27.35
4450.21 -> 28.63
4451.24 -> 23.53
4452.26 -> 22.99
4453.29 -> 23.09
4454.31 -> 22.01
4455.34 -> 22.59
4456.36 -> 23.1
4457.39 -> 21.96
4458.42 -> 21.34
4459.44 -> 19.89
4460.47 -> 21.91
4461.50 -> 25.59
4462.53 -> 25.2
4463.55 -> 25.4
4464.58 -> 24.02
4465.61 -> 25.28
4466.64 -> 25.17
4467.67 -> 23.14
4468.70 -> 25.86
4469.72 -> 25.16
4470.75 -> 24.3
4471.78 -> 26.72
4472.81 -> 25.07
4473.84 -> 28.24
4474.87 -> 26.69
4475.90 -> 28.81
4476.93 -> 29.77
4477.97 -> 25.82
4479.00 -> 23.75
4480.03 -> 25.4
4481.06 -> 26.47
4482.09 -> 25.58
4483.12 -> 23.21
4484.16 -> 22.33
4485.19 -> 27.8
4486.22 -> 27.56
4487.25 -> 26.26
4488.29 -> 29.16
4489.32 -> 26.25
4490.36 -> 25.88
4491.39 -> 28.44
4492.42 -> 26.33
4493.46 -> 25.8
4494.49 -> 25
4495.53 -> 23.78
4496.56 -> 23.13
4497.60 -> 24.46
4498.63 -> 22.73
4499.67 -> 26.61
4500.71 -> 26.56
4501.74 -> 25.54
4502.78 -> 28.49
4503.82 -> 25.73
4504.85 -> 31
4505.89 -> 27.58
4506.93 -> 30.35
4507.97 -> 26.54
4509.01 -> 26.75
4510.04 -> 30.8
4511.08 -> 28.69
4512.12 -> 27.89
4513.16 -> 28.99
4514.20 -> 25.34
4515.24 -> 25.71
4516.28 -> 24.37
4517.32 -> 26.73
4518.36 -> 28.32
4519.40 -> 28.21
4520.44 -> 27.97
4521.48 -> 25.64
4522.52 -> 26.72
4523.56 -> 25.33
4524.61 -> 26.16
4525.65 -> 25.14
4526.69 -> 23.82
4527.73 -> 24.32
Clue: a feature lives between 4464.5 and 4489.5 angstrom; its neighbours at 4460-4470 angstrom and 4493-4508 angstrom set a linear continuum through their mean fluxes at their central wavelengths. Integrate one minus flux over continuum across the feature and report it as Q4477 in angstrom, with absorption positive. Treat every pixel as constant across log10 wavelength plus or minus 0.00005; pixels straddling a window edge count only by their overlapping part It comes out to -0.7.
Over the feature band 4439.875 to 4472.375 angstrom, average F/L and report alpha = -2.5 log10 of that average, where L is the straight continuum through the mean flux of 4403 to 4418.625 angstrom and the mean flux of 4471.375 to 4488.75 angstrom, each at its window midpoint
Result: 0.02 mag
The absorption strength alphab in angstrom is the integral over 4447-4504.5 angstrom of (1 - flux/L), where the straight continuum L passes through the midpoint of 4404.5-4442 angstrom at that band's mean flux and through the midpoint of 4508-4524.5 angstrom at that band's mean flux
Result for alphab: 0.2 angstrom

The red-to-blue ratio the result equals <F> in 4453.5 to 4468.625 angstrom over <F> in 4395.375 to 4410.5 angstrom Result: 1.13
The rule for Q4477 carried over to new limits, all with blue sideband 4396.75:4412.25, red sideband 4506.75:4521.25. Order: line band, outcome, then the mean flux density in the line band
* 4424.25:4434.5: -0.5 angstrom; 23.6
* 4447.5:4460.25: 0.2 angstrom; 23.5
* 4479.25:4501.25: 0.4 angstrom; 25.6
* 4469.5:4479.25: -0.5 angstrom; 26.5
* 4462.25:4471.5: -0.1 angstrom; 24.9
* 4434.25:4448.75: -0.7 angstrom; 24.3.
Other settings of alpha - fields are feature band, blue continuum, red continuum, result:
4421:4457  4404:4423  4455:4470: -0.049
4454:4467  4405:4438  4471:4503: 0.063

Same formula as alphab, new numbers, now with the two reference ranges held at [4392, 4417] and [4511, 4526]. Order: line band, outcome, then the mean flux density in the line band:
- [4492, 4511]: -0.5 angstrom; 26.6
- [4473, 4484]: -0.6 angstrom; 26.2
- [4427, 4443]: -0.8 angstrom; 24.1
